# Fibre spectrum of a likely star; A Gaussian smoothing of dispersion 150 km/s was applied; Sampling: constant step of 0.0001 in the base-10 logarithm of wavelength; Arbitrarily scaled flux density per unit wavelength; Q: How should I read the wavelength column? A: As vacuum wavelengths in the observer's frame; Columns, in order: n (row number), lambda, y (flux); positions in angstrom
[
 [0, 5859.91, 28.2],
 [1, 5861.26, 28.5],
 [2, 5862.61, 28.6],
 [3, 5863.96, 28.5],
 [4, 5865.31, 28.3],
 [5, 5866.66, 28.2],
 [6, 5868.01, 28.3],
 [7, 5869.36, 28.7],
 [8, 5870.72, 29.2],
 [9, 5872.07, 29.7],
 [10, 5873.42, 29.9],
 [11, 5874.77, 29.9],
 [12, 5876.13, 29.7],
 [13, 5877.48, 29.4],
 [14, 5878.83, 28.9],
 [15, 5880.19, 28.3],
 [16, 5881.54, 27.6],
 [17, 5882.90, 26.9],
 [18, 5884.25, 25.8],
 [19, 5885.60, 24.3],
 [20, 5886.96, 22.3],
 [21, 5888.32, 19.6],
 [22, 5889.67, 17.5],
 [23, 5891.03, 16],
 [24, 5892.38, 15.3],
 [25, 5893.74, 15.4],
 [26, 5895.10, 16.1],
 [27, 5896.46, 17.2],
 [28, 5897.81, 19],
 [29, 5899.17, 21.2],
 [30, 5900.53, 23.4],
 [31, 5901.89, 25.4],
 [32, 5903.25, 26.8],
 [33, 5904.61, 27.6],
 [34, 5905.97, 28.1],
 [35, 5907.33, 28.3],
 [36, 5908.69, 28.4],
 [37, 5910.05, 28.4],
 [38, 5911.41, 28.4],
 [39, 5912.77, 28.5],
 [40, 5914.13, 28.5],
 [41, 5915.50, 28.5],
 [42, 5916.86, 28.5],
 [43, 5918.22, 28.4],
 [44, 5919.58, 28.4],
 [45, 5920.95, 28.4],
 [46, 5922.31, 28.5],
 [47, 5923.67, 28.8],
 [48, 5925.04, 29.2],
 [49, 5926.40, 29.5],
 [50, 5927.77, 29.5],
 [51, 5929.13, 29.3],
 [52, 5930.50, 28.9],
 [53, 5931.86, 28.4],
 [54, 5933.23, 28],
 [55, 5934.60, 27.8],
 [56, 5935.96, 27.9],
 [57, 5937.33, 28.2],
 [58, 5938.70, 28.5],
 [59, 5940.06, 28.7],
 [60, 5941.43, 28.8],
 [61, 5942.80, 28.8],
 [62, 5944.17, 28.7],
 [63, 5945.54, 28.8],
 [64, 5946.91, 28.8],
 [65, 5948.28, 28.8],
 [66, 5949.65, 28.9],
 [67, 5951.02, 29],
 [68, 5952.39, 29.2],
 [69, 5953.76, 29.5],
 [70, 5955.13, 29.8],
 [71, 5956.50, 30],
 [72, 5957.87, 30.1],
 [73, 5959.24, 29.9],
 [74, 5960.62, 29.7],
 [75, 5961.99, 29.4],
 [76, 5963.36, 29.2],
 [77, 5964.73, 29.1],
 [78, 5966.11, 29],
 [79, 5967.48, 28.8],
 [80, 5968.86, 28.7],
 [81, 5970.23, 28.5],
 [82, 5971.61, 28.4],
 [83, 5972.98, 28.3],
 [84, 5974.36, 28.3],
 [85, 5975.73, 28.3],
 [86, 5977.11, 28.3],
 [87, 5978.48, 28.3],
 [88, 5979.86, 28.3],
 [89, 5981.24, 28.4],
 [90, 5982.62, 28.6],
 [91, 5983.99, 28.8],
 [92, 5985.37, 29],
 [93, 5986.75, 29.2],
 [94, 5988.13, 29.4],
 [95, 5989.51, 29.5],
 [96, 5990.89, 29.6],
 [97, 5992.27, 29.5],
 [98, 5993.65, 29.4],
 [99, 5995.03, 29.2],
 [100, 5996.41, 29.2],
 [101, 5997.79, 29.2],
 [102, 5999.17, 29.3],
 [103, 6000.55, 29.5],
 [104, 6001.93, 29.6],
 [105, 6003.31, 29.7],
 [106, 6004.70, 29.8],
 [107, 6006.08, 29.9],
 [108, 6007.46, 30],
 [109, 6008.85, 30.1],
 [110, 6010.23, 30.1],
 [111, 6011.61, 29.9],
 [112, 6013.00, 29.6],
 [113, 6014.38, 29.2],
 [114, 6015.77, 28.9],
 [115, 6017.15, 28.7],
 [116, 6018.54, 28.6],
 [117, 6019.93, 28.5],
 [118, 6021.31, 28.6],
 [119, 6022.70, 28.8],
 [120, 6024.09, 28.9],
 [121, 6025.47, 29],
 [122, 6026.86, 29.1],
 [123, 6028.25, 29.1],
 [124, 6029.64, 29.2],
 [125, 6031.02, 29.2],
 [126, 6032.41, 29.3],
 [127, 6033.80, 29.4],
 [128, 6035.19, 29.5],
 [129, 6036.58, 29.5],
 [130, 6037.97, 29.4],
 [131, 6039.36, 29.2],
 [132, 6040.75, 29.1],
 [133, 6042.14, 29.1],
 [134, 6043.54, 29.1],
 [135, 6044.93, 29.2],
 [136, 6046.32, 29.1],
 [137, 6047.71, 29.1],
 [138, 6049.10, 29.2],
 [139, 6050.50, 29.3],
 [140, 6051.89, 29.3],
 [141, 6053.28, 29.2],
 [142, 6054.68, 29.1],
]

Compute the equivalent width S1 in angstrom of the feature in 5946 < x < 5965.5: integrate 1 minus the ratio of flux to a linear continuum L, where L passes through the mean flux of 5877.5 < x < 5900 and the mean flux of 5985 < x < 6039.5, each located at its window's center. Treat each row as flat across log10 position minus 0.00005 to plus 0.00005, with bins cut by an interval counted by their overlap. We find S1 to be -2.7 angstrom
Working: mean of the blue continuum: 21.6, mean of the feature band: 29.4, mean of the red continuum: 29.3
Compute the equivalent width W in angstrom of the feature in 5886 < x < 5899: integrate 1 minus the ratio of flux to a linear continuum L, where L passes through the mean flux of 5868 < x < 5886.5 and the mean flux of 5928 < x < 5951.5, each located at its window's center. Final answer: 4.8 angstrom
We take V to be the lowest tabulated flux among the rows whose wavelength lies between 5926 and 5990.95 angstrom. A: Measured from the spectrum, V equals 27.8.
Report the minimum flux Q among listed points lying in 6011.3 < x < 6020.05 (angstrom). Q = 28.5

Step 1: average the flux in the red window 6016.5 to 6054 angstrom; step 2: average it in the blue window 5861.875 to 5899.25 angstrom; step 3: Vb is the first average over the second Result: 1.18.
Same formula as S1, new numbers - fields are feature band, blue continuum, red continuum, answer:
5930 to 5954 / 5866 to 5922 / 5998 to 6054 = -1.5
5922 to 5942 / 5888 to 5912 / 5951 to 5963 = -1.7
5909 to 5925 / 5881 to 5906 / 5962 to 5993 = -3.3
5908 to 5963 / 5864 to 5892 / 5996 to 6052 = -2.7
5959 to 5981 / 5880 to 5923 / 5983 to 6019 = -0.7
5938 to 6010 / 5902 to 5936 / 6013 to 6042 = -0.9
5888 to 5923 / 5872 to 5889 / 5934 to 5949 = 4.3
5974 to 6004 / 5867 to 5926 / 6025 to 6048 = -1.1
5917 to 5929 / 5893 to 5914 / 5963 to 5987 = -1.6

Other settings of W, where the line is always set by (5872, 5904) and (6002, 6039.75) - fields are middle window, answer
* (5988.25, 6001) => -0.6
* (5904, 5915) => -1.7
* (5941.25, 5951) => -1.0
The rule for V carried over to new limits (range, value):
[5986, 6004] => 29.2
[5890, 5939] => 15.3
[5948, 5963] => 28.8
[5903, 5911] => 26.8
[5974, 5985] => 28.3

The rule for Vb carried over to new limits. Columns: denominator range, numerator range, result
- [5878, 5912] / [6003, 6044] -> 1.25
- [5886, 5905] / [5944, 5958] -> 1.45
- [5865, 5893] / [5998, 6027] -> 1.13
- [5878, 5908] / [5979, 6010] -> 1.29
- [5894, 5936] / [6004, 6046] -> 1.09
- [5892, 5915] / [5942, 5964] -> 1.22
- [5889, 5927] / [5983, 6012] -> 1.18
